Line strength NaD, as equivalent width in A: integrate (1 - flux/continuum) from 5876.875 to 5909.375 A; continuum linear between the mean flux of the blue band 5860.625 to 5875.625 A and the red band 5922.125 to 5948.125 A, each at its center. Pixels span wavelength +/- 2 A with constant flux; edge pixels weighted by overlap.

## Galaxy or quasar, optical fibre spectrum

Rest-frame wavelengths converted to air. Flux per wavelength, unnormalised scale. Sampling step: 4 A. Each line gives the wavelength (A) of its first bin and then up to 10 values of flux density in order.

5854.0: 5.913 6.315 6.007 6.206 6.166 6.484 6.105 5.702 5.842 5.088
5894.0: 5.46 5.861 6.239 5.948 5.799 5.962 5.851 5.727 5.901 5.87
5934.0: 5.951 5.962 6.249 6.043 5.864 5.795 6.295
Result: 1.9 A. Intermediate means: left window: 6.22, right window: 5.98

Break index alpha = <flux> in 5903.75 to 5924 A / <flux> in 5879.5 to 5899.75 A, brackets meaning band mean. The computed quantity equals 1.0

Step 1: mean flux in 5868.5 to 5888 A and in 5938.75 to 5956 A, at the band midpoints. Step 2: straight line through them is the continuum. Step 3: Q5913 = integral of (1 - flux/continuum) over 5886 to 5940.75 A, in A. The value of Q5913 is 1.8 A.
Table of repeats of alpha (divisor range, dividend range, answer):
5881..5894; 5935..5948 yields 1.10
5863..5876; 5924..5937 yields 0.94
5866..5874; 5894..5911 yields 0.95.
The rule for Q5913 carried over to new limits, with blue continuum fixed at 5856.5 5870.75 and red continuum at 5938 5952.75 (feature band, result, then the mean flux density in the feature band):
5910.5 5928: 0.6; 5.86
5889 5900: 1.1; 5.5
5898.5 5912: 0.3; 5.98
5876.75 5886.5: 0.4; 5.87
